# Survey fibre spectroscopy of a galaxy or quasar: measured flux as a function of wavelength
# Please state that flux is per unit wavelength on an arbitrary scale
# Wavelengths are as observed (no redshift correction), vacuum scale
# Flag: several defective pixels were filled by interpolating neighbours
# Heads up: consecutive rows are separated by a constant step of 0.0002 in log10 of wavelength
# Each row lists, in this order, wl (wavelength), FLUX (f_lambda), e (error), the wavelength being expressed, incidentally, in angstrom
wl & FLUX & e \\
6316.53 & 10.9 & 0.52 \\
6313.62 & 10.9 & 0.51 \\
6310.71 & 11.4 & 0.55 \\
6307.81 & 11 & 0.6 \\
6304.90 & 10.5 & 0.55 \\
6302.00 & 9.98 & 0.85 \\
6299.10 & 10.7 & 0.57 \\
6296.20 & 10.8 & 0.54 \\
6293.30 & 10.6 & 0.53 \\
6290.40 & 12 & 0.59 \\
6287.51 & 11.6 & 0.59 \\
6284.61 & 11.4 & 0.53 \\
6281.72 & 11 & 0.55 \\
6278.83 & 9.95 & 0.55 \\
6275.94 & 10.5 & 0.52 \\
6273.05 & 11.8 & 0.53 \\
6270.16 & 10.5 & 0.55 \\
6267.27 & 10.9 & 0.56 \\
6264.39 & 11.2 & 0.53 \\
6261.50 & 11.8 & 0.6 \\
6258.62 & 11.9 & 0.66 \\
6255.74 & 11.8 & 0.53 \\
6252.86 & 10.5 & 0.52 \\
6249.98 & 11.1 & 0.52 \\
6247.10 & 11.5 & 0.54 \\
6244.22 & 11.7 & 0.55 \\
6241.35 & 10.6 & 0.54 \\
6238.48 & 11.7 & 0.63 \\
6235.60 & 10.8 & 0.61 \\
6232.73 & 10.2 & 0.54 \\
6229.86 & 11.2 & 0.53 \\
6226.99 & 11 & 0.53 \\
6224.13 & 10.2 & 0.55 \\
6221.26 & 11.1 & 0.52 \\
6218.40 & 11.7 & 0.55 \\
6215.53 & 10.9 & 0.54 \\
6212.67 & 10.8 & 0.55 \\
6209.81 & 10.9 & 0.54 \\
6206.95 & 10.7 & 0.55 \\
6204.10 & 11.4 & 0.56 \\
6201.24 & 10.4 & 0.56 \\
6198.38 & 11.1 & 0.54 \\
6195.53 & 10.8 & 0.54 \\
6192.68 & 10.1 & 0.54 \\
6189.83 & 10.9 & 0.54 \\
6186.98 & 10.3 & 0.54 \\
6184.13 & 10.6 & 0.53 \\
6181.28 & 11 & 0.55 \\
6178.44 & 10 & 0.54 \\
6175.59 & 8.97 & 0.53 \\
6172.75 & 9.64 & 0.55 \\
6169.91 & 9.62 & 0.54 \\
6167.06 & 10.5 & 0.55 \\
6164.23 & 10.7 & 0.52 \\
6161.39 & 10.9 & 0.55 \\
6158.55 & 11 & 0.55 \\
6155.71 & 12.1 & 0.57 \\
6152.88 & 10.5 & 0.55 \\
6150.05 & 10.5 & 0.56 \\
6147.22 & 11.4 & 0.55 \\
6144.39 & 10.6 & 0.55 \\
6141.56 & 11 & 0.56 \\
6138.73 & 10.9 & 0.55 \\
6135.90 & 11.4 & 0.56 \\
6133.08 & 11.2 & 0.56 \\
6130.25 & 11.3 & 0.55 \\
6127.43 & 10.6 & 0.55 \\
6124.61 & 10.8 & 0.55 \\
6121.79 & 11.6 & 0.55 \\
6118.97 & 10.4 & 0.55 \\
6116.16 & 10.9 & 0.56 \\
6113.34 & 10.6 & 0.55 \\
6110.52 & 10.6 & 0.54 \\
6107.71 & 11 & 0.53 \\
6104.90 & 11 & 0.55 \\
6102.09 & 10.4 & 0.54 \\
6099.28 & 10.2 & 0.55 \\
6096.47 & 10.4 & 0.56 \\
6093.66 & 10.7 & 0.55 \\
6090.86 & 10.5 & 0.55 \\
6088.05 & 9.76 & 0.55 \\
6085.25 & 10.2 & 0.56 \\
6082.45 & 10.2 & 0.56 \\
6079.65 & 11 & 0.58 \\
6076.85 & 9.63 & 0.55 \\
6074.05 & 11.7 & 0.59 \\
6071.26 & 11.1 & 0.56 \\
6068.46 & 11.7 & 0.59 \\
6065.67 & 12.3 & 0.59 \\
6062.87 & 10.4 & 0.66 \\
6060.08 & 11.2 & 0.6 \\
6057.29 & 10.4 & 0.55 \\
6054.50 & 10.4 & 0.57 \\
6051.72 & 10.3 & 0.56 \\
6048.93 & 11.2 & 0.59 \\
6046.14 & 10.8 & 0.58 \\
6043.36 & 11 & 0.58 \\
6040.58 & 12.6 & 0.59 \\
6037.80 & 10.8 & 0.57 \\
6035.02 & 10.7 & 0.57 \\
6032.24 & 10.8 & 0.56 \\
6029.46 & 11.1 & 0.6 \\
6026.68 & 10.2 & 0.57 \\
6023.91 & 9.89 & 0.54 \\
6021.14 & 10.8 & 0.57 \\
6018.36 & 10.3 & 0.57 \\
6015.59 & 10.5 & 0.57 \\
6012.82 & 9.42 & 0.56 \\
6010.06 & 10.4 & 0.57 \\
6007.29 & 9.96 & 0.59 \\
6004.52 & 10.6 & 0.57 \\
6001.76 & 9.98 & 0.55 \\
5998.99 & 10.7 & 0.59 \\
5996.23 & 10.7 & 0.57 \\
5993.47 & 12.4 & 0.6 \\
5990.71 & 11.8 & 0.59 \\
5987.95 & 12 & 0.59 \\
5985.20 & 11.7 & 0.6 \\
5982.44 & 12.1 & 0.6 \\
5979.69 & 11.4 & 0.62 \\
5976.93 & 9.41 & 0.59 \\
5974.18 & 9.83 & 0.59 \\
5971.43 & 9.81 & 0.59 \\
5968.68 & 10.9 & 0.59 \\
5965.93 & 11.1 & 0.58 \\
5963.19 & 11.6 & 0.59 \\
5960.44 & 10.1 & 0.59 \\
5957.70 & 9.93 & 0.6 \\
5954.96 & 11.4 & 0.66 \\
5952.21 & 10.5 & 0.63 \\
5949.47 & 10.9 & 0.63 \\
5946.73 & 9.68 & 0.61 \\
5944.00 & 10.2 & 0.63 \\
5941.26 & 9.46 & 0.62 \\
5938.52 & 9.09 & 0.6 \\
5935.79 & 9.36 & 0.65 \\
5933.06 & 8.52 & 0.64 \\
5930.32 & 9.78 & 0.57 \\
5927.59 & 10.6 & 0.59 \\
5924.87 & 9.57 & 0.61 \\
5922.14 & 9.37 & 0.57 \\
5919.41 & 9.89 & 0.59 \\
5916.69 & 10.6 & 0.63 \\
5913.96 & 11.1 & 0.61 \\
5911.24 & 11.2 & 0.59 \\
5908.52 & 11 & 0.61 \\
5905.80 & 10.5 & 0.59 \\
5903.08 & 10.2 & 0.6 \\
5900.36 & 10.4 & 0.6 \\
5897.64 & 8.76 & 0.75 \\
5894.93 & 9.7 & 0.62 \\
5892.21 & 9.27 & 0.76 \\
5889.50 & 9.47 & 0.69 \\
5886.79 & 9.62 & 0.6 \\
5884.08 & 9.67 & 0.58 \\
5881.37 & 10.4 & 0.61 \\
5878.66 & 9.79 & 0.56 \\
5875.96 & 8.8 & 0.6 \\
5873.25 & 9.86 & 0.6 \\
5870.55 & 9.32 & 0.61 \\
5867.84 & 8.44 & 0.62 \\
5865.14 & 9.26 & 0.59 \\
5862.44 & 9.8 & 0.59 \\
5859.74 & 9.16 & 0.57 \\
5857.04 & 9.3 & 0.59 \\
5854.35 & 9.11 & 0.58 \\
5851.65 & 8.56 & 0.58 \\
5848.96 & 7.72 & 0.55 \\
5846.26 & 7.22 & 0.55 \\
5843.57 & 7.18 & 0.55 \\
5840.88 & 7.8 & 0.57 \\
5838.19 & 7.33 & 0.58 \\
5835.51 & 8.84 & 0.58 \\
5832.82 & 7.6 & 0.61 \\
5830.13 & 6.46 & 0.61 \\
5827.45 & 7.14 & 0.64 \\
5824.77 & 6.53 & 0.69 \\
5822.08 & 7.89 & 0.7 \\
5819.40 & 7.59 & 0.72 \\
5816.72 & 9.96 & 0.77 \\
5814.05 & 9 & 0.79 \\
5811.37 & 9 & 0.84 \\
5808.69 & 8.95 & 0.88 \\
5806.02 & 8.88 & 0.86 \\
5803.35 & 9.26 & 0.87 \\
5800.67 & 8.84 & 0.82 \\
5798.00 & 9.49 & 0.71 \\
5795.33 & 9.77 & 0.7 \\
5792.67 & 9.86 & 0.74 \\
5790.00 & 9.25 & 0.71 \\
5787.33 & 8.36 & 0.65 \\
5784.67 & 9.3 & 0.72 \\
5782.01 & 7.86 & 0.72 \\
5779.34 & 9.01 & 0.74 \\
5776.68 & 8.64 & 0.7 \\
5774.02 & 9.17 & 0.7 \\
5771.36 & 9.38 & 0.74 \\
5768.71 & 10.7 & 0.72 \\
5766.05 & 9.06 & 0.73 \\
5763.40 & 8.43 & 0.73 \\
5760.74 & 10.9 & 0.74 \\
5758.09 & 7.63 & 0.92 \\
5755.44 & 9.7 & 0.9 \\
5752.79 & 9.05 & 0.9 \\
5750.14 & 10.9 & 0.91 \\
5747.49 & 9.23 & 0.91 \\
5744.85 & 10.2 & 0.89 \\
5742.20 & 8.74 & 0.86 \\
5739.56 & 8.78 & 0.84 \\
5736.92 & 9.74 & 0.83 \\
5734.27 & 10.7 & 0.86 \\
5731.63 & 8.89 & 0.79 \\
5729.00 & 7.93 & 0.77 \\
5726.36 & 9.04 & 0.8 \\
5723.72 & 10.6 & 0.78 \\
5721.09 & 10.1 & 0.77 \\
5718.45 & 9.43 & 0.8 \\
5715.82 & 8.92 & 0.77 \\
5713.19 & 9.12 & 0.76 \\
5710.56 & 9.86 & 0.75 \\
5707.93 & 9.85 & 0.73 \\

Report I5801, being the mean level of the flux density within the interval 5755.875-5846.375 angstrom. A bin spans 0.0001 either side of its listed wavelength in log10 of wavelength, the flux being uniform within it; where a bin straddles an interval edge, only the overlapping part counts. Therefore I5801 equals 8.62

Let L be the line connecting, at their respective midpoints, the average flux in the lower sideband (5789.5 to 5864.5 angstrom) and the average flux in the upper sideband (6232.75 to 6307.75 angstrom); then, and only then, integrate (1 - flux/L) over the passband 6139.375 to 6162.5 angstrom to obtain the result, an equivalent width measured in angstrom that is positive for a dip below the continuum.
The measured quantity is -1.42 angstrom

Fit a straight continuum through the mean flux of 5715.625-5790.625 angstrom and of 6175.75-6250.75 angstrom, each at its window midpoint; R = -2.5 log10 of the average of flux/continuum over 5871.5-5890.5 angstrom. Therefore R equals 0.01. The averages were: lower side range 9.3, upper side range 10.8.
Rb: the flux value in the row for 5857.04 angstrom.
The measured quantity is 9.3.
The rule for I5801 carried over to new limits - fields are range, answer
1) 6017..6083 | 10.9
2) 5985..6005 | 11.2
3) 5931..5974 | 10.2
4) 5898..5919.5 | 10.6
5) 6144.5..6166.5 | 11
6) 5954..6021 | 10.7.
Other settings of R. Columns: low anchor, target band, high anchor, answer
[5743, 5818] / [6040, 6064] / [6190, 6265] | -0.05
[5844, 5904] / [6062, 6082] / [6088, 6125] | -0.07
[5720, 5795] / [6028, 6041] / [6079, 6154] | -0.07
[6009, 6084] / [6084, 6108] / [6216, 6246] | 0.04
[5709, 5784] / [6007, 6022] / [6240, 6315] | 0.00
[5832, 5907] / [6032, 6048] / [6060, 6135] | -0.08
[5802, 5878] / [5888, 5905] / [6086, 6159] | -0.09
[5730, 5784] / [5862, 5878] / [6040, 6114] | 0.07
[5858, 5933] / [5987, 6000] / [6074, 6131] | -0.13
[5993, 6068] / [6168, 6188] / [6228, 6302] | 0.10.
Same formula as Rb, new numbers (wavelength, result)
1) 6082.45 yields 10.2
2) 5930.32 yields 9.78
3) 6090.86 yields 10.5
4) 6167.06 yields 10.5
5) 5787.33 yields 8.36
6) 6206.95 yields 10.7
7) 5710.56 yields 9.86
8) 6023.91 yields 9.89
